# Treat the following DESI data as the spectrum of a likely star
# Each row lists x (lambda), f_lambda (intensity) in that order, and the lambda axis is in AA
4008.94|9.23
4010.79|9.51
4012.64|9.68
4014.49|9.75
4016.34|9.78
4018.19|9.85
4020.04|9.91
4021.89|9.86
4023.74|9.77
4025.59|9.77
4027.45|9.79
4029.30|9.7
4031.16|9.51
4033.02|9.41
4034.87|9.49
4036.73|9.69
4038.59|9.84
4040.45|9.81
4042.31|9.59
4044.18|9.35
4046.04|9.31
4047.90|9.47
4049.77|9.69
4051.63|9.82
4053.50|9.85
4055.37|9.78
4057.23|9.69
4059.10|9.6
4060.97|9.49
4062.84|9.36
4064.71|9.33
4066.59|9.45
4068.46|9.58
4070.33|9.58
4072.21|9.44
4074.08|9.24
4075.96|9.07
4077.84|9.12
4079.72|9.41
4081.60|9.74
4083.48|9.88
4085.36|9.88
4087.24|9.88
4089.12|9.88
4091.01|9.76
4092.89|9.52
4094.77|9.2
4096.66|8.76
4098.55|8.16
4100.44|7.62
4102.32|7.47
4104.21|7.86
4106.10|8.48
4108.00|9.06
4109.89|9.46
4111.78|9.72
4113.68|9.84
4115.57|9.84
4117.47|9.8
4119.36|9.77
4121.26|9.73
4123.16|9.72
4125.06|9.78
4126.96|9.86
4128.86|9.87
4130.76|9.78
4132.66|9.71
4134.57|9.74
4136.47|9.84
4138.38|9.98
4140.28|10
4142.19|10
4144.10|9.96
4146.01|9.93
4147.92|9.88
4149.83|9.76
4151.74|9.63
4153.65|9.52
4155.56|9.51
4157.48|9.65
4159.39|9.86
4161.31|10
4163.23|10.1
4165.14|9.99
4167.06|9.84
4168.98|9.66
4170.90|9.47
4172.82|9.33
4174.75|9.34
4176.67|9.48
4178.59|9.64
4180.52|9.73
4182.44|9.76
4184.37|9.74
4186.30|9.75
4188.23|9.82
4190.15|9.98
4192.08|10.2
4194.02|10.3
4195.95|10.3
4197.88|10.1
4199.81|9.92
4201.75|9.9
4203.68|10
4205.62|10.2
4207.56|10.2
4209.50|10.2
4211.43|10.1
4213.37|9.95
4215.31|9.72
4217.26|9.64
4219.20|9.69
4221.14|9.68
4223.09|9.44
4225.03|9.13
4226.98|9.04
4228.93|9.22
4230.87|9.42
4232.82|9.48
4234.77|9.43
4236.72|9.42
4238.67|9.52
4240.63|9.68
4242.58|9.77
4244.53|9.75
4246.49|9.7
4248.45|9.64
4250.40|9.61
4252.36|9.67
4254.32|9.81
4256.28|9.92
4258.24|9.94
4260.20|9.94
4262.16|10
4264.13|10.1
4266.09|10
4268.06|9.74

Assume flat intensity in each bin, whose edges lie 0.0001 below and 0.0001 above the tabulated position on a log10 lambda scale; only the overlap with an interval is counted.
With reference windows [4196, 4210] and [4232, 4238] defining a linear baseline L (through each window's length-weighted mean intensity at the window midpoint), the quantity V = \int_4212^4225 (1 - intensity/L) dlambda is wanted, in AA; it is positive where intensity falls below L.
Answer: 0.2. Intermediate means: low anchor 10.1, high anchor 9.45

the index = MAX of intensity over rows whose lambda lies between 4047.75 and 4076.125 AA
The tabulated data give 9.85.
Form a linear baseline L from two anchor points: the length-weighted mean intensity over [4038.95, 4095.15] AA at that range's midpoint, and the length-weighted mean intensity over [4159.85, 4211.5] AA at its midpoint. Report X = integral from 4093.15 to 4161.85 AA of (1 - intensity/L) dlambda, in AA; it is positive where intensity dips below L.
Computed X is 1.89 AA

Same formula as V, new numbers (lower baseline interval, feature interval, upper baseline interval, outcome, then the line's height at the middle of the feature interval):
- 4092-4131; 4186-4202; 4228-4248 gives -1.06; 9.42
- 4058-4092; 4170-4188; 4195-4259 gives 0.15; 9.67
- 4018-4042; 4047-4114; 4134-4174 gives 3.06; 9.75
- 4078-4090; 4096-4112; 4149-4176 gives 2.10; 9.72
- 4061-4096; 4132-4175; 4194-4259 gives -0.67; 9.63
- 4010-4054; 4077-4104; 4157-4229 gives 1.64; 9.72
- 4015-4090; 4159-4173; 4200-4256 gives -0.21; 9.66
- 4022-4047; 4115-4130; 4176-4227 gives -0.07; 9.75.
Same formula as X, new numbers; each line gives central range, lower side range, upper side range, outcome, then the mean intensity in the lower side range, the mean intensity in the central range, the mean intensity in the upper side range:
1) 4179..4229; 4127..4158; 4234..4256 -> -0.69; 9.8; 9.84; 9.65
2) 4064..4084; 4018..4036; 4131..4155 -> 0.66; 9.7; 9.43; 9.82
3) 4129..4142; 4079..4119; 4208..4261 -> -0.73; 9.21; 9.85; 9.65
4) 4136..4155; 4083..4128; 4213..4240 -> -1.01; 9.28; 9.84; 9.47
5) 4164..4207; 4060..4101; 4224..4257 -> -1.68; 9.35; 9.84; 9.54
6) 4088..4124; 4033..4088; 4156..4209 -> 1.98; 9.56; 9.14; 9.86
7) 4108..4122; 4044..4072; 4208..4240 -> -0.18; 9.56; 9.69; 9.58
